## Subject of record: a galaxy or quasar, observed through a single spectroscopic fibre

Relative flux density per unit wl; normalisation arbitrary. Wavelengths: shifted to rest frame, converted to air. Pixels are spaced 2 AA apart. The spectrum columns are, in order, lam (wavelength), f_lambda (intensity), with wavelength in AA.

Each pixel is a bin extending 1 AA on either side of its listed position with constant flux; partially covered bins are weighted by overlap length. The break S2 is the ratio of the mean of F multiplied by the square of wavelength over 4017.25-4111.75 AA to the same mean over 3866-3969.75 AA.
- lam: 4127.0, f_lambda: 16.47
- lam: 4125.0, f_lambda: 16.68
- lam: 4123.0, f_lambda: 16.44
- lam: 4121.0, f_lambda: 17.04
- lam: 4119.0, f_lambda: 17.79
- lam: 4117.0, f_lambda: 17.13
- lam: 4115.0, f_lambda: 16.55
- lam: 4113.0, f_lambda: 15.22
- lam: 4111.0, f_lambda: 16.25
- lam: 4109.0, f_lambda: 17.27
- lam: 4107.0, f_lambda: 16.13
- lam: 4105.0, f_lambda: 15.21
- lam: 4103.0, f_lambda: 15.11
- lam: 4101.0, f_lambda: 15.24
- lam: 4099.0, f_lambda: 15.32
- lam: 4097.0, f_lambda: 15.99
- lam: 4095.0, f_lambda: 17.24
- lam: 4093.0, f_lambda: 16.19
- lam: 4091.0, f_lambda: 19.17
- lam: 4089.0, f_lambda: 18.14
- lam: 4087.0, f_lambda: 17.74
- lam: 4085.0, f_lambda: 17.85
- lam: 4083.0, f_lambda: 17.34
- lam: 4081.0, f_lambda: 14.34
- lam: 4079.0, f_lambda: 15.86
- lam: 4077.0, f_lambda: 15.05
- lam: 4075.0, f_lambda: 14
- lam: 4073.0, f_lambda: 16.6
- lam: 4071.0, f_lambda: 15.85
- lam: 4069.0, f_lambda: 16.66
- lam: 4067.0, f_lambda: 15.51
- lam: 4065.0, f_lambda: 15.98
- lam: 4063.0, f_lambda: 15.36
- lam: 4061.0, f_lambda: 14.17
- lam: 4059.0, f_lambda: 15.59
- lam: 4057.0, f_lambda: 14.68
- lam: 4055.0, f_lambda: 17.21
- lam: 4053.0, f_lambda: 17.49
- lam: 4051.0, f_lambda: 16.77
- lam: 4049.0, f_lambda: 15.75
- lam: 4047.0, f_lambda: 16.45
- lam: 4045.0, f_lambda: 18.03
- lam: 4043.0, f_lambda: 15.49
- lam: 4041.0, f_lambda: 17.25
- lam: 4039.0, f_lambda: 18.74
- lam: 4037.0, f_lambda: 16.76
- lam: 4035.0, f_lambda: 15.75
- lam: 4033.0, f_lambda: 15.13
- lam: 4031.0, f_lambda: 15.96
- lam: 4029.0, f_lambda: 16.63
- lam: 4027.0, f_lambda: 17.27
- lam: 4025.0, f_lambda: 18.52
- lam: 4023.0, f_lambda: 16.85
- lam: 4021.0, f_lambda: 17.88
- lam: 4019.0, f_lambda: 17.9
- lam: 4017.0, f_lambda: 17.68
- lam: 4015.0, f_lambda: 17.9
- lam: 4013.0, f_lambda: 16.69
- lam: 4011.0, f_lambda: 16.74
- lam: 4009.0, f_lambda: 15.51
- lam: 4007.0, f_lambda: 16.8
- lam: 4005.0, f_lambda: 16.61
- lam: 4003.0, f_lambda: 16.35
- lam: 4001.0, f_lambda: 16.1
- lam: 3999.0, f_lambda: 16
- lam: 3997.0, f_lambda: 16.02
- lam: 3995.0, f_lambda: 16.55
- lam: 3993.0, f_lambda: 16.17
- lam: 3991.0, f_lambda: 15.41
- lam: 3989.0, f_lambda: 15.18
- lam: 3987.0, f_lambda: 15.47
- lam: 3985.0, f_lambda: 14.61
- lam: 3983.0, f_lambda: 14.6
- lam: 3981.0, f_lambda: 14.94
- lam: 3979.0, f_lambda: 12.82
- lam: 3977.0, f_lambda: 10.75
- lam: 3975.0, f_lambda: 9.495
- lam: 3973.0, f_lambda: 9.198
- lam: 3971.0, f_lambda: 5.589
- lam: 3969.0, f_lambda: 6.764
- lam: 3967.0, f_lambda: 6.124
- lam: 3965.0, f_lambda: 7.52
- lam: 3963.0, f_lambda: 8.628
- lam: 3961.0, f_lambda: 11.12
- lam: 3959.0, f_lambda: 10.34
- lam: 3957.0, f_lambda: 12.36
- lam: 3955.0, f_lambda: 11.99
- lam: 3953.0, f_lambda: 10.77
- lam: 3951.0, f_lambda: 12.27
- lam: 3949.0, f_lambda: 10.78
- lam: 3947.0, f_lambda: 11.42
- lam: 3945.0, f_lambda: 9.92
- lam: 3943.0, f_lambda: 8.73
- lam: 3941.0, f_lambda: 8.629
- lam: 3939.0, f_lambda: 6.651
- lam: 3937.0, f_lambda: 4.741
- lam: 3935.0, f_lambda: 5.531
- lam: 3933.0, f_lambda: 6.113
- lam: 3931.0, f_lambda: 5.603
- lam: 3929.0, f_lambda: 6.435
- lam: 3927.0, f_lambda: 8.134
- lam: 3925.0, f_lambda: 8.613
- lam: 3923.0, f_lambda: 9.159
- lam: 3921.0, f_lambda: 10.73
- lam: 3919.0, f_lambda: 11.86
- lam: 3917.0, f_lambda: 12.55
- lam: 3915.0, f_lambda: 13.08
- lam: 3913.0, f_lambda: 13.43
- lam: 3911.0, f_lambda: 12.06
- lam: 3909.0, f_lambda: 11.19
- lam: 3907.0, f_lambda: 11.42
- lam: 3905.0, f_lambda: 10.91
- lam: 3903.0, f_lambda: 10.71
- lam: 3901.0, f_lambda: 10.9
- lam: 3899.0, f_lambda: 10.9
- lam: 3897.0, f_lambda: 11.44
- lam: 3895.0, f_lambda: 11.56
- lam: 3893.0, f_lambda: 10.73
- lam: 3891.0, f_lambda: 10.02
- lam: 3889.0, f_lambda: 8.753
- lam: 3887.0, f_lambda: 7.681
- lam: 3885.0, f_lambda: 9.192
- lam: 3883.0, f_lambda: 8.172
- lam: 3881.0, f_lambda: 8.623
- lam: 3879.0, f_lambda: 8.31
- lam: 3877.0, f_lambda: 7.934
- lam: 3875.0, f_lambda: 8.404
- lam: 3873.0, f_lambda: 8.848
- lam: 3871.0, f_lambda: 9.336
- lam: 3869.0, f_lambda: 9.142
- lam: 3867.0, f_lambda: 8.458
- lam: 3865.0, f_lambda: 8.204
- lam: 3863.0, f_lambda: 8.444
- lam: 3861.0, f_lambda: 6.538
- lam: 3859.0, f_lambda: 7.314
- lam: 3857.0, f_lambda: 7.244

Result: 1.86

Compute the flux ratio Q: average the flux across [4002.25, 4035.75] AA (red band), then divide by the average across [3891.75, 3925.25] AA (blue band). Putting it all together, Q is 1.49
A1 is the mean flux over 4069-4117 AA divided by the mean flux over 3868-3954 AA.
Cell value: 1.7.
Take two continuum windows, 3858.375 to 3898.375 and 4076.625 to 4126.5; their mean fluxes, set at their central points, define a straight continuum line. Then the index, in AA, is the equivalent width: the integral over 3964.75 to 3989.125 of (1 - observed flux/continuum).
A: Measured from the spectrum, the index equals 2.7 AA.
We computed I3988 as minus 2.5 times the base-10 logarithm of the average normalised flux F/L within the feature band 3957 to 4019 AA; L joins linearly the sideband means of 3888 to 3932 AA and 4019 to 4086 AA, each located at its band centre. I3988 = 0.02 mag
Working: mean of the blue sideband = 10.5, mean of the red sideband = 16.3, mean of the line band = 13.5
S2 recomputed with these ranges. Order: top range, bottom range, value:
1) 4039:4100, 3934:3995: 1.60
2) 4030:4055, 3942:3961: 1.59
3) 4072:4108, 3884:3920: 1.62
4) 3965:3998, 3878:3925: 1.22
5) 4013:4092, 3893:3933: 1.70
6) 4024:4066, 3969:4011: 1.20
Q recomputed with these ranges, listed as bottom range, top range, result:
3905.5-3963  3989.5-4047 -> 1.70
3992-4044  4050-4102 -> 0.97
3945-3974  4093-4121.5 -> 1.68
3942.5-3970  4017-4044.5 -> 1.71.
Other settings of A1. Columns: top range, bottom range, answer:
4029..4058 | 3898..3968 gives 1.70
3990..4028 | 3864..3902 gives 1.81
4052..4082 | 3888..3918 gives 1.38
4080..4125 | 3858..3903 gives 1.83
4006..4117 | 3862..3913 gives 1.69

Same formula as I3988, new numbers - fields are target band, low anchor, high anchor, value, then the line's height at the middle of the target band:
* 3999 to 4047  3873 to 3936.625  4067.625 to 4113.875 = -0.22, 13.8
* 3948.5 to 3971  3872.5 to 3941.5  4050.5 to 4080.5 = 0.18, 11.5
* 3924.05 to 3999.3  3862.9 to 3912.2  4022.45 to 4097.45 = 0.21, 12.6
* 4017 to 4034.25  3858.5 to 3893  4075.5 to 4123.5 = -0.23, 13.8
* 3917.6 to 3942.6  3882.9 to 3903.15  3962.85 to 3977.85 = 0.17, 9.04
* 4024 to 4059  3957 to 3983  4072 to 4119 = -0.23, 13.5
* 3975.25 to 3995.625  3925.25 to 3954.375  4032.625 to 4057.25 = -0.20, 11.9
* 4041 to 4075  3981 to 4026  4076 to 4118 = 0.02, 16.4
